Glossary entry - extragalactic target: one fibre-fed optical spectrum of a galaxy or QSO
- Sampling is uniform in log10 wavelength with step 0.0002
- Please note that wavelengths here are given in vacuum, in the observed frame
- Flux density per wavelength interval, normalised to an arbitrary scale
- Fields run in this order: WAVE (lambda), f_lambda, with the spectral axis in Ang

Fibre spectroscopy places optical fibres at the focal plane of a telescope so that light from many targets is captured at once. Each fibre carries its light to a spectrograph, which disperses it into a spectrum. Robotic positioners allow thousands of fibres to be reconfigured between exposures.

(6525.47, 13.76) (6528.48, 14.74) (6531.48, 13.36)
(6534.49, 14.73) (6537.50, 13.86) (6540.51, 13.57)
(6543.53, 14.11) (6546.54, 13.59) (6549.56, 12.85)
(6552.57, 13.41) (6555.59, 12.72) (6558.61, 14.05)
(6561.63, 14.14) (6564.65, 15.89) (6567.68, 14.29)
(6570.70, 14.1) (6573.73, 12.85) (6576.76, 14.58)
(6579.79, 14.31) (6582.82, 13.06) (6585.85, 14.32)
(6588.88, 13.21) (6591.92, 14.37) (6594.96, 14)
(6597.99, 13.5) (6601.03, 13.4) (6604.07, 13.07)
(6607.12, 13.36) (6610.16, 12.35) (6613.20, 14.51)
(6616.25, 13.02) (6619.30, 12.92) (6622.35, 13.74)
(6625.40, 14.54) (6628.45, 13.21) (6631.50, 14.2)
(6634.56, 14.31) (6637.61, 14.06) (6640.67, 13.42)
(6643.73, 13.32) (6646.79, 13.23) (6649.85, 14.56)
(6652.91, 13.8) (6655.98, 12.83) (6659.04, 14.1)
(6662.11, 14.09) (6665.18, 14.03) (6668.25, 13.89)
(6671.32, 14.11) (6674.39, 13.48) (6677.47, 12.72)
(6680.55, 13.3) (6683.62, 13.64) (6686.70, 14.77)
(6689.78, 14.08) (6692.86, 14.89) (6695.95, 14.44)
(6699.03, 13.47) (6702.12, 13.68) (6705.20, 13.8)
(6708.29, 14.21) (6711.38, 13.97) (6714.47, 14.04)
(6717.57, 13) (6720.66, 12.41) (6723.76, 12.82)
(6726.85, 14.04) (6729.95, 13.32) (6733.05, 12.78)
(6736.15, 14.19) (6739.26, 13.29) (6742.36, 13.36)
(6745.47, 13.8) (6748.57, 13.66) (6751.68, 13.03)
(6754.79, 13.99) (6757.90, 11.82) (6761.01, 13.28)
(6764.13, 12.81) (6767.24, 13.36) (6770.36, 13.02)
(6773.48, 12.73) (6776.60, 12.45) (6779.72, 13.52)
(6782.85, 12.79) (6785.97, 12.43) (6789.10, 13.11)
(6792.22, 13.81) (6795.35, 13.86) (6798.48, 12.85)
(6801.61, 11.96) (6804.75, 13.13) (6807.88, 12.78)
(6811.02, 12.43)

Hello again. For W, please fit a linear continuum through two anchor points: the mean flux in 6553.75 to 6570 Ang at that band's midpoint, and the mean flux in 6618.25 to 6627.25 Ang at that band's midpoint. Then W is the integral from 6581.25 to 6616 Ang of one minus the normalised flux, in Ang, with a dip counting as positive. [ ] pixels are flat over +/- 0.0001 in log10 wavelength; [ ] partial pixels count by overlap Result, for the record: 1.0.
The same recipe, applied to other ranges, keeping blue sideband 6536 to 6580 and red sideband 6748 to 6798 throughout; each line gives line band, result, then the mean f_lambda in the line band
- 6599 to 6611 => 0.5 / 13.1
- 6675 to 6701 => -1.0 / 13.9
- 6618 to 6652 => -0.5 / 13.8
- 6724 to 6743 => -0.3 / 13.5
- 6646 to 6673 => -0.7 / 13.9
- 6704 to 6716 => -0.6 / 14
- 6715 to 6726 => 0.3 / 12.9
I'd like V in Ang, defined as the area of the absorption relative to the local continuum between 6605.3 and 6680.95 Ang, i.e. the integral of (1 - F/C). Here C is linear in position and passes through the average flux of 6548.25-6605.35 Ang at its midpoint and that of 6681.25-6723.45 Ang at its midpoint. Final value 0.9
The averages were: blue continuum 13.8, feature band 13.6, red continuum 13.8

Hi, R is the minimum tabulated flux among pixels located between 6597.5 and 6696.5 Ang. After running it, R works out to 12.35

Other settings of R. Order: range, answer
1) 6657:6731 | 12.41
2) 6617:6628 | 12.92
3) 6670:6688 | 12.72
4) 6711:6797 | 11.82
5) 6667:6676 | 13.48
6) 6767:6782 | 12.45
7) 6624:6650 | 13.21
